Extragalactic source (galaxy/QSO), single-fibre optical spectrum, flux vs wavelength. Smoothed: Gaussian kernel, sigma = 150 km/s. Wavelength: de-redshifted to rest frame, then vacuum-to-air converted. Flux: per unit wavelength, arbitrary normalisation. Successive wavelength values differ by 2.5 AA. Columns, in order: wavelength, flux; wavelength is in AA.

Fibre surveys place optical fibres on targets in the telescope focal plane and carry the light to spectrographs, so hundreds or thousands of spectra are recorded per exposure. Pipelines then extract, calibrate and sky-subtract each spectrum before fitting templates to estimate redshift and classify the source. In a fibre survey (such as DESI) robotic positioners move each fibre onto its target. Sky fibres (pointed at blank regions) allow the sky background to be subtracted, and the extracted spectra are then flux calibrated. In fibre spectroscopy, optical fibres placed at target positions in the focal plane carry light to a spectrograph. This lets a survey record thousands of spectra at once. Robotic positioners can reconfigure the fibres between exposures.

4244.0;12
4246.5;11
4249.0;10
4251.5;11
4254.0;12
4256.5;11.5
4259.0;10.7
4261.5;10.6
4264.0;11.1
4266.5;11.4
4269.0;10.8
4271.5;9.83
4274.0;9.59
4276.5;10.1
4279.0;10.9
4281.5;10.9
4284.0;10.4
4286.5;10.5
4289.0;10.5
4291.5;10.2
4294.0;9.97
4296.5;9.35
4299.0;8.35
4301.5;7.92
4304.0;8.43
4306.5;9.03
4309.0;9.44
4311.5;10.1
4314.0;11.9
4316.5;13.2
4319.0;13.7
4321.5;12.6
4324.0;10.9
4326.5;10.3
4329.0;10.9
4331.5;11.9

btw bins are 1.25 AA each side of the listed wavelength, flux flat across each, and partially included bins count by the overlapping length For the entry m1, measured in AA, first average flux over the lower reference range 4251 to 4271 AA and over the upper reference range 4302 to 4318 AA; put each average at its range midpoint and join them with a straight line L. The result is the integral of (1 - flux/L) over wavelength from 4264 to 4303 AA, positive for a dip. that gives 2.4 AA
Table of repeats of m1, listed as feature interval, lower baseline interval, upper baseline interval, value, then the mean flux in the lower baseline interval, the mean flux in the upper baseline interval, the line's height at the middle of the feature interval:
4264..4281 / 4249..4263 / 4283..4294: 0.3 AA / 11.1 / 10.4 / 10.7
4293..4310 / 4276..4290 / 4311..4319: 3.8 AA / 10.6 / 12.2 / 11.5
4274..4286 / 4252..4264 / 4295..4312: -0.5 AA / 11.2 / 8.91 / 10.1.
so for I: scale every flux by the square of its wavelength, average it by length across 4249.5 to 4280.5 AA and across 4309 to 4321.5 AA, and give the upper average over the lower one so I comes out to 1.1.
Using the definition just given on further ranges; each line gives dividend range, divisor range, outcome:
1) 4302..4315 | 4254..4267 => 0.89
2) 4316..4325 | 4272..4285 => 1.24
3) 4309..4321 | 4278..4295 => 1.16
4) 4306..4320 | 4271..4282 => 1.12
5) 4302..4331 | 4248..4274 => 1.03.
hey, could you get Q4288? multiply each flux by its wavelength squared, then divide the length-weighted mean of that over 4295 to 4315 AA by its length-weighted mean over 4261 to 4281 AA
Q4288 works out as 0.9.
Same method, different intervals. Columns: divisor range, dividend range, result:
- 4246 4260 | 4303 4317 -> 0.95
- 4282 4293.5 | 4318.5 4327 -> 1.16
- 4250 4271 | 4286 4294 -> 0.94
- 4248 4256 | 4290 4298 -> 0.90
